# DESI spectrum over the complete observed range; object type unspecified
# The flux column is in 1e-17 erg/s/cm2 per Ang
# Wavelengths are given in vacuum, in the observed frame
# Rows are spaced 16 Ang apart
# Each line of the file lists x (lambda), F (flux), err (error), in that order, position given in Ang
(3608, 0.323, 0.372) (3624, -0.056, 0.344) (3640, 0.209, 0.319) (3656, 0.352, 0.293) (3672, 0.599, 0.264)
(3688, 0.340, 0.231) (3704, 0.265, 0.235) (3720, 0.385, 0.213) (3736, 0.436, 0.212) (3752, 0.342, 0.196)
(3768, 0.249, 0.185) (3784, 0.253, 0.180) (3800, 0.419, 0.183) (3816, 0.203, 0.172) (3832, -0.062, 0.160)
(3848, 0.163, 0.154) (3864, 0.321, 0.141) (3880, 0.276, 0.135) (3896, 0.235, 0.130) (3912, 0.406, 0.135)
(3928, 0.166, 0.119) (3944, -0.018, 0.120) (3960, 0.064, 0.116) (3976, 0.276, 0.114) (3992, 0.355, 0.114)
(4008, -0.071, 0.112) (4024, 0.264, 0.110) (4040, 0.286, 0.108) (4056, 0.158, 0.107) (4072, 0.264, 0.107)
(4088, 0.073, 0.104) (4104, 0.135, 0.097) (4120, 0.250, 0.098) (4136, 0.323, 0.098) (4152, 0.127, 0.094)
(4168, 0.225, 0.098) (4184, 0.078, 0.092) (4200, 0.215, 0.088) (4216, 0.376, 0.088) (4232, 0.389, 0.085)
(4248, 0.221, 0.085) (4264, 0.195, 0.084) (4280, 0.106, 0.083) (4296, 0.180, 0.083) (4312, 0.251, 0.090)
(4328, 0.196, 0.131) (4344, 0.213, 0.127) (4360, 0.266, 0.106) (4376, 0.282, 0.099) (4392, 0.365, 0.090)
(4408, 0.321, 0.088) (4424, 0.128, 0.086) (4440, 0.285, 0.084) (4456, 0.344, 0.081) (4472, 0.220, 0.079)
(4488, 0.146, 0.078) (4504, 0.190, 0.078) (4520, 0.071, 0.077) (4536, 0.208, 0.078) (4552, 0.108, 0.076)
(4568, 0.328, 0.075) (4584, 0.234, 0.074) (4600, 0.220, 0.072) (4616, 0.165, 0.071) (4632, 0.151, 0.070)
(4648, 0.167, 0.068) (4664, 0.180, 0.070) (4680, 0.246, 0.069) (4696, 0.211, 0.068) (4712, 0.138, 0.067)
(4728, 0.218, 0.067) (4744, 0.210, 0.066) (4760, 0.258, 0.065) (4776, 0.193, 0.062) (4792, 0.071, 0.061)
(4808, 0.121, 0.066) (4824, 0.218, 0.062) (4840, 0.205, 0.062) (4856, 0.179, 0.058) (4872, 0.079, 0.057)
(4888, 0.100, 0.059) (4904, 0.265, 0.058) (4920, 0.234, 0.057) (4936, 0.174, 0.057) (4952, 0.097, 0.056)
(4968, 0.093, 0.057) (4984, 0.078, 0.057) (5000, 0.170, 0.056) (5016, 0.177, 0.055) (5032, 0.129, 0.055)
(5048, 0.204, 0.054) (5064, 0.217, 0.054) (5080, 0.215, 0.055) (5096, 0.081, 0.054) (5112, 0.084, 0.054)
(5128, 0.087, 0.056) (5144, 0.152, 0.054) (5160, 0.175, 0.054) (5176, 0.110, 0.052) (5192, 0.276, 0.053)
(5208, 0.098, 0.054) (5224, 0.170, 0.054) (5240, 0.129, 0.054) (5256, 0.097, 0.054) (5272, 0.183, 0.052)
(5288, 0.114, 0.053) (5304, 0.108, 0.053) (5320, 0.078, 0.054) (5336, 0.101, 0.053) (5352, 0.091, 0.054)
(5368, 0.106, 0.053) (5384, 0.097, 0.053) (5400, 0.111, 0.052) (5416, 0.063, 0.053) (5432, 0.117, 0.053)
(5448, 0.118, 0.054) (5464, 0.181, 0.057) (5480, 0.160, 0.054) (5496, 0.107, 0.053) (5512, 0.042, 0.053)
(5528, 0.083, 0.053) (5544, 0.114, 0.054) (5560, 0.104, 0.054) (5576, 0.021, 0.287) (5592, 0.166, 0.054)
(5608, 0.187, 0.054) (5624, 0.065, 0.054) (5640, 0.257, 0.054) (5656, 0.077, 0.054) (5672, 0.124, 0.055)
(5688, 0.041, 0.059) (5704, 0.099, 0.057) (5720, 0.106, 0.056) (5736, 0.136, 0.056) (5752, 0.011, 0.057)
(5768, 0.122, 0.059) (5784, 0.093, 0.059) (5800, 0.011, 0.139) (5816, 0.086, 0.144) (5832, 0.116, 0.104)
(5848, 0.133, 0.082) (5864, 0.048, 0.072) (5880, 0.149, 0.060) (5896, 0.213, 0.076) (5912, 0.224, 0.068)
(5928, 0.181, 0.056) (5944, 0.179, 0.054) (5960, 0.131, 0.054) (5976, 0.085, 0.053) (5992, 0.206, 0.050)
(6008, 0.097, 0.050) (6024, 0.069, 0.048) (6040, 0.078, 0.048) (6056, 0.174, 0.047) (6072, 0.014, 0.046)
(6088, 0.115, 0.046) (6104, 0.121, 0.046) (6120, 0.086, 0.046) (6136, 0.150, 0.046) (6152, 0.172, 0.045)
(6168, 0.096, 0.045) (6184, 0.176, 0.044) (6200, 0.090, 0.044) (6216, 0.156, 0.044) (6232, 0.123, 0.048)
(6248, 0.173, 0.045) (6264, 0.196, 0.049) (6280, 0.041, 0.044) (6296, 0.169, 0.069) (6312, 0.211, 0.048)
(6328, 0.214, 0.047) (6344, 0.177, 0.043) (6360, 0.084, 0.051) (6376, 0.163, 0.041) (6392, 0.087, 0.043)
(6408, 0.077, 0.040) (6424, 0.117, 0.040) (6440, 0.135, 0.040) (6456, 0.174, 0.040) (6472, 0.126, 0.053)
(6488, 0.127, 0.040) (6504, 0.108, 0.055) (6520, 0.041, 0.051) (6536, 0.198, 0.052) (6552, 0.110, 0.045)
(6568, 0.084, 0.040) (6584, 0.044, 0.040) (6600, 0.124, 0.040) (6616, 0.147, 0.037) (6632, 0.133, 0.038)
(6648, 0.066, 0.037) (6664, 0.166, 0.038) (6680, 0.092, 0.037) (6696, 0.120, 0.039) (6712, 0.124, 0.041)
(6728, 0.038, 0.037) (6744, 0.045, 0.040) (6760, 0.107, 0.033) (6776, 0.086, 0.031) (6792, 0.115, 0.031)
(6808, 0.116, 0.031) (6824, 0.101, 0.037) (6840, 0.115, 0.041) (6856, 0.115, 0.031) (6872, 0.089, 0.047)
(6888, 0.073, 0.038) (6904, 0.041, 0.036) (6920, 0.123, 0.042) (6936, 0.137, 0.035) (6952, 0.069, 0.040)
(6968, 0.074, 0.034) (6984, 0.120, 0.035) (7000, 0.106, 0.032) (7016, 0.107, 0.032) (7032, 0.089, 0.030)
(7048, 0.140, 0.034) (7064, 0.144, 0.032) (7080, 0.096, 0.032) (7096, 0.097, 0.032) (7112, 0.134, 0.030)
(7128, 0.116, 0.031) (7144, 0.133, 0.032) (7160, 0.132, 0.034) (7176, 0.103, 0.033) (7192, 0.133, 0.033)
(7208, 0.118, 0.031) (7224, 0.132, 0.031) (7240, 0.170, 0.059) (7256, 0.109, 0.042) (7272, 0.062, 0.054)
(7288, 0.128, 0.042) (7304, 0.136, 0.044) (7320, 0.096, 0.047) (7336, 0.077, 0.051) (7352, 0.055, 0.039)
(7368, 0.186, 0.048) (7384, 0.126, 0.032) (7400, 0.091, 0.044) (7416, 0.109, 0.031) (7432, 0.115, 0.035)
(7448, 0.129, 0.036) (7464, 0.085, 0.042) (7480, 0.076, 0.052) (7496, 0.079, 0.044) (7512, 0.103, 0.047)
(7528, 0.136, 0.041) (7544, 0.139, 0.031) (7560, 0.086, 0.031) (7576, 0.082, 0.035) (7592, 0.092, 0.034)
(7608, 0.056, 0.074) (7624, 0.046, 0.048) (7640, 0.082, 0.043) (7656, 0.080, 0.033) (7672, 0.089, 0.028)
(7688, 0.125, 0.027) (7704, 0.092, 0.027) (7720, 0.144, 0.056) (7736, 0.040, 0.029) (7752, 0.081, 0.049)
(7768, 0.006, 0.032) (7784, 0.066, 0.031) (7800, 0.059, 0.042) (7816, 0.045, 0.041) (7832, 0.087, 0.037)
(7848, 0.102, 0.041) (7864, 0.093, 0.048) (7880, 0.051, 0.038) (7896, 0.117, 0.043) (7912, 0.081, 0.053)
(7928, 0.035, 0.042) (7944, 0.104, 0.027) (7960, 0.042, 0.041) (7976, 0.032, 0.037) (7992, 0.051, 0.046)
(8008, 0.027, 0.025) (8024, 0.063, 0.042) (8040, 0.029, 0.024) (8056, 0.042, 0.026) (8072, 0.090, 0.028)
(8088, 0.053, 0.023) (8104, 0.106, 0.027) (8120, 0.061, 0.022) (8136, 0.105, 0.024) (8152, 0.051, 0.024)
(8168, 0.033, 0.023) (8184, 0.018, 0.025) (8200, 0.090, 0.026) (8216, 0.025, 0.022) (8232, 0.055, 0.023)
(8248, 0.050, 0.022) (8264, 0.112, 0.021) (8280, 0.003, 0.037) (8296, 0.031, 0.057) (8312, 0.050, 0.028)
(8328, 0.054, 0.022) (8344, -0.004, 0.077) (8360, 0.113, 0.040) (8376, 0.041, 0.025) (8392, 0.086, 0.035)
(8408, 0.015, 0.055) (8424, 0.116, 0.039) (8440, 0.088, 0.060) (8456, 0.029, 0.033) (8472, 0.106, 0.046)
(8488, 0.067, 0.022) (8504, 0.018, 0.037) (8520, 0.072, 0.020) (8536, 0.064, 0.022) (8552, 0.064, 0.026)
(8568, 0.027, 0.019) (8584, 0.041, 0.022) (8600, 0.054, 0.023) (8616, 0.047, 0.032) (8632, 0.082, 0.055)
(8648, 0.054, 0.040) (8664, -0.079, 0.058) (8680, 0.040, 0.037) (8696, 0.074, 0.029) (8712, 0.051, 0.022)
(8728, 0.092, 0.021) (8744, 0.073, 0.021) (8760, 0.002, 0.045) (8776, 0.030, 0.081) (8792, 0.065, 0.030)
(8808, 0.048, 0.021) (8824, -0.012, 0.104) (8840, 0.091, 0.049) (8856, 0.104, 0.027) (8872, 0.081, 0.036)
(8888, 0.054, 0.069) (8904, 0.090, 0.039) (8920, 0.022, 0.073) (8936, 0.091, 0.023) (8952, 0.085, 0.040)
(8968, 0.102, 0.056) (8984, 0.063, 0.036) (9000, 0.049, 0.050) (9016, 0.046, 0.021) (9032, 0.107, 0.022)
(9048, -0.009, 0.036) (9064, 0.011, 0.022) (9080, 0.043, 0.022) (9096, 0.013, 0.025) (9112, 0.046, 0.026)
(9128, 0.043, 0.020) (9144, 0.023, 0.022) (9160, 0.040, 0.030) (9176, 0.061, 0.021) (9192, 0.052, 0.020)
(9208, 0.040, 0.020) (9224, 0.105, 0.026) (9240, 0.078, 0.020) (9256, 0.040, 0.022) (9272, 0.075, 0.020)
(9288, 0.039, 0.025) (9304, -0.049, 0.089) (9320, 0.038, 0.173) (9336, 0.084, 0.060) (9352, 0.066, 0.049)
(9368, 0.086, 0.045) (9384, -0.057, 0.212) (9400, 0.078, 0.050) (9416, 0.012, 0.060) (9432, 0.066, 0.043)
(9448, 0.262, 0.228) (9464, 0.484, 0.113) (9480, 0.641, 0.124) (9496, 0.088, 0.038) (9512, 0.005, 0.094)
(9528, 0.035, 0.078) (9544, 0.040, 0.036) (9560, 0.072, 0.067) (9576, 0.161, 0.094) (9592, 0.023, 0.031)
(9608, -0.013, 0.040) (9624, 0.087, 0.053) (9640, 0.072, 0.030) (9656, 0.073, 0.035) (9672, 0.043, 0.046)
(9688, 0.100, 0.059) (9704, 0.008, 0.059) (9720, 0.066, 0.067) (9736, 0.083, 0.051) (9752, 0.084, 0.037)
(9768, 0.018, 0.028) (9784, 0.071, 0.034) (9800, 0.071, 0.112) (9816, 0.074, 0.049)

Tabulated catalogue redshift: 1.54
